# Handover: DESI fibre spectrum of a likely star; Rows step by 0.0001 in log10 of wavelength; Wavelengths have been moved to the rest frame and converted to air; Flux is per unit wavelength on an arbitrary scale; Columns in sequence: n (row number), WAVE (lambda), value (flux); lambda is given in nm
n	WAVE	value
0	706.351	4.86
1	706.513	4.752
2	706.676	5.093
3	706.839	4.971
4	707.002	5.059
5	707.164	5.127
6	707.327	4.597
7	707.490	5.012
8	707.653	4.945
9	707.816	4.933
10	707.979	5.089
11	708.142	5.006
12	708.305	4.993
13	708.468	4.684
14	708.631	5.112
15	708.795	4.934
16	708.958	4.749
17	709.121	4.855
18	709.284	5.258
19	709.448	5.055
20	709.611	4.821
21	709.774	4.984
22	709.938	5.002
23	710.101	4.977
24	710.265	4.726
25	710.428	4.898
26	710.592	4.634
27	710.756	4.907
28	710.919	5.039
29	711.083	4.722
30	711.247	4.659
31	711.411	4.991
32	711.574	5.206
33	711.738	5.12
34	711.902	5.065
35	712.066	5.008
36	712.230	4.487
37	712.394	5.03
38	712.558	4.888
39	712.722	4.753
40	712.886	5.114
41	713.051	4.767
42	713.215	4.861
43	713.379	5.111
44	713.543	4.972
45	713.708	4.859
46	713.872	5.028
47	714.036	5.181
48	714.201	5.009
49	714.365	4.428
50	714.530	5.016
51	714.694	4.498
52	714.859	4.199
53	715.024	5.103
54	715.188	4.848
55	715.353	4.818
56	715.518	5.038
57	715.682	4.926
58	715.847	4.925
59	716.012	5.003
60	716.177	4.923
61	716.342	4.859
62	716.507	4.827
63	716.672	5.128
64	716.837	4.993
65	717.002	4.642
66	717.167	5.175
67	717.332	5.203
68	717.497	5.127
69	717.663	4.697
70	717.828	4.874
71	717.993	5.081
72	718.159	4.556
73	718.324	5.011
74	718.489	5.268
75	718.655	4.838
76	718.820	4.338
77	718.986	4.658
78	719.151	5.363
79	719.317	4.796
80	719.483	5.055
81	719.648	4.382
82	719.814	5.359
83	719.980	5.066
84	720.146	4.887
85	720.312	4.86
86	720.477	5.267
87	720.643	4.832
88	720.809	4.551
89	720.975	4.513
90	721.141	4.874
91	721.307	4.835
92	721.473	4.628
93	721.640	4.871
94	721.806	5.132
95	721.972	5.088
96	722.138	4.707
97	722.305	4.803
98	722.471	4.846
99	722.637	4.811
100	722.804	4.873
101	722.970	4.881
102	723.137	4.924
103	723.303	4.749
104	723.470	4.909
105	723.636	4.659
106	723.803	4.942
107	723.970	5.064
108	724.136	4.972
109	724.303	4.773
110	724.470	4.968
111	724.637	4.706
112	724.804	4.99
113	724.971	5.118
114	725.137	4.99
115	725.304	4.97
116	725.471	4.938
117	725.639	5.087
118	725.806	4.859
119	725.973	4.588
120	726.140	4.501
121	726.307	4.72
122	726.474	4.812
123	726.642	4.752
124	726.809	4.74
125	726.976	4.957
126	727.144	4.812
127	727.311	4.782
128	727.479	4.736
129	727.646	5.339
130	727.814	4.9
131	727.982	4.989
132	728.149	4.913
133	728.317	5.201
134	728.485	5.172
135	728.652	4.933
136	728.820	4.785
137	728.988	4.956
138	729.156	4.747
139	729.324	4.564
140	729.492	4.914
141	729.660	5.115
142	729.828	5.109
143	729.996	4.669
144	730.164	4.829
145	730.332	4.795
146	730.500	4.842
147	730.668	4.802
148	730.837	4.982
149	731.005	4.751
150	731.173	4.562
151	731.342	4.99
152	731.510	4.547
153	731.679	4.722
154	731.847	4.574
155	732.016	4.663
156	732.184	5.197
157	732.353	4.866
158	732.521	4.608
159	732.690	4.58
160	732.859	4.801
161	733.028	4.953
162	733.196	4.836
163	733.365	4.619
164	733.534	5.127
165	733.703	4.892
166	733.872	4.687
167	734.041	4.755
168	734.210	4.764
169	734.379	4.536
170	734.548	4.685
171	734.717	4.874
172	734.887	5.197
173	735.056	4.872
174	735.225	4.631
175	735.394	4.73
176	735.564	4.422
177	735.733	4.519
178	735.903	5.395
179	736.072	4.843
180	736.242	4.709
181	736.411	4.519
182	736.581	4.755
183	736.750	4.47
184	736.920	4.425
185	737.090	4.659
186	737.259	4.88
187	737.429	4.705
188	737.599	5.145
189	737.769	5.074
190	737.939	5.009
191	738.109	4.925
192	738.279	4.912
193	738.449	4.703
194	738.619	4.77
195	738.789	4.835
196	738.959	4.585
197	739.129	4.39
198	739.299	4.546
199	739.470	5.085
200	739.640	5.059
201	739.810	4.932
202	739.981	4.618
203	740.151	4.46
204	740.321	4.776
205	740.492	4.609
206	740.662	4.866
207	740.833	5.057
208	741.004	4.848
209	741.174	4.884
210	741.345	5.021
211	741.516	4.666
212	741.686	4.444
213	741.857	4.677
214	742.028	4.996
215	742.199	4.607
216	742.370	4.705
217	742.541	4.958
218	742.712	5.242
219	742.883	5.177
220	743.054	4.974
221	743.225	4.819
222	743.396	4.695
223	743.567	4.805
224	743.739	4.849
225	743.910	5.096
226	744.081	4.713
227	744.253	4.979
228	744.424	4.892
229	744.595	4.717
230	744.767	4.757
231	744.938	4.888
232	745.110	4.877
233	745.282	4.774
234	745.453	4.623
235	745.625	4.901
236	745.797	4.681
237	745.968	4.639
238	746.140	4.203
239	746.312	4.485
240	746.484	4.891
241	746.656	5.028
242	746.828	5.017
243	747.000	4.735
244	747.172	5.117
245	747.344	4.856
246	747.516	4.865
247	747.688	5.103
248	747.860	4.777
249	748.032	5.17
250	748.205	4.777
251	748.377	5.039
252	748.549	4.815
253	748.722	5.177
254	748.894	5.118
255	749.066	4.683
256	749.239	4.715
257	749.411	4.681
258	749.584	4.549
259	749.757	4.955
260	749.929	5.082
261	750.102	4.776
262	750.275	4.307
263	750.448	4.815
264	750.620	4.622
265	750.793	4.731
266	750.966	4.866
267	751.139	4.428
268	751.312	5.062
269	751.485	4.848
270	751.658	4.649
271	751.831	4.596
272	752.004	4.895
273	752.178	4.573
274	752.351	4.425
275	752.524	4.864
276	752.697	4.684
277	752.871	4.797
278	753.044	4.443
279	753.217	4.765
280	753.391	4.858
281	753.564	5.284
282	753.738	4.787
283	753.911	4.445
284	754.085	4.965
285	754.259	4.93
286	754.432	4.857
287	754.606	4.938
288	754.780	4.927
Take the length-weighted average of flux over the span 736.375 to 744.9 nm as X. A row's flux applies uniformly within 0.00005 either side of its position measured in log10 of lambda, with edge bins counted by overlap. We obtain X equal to 4.81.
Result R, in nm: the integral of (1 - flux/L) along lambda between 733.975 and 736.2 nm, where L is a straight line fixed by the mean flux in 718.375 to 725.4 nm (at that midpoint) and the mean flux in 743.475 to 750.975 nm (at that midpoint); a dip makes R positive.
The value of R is 0.03 nm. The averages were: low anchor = 4.88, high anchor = 4.82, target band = 4.78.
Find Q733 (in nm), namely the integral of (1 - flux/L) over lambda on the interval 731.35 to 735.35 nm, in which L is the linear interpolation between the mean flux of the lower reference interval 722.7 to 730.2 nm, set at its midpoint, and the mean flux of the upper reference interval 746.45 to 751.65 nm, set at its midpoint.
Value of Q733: 0.07 nm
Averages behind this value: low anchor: 4.89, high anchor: 4.85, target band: 4.79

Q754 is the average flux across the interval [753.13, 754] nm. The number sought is 4.83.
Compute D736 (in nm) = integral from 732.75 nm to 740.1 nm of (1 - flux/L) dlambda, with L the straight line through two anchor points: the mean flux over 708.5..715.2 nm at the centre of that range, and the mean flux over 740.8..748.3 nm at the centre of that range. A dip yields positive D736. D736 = 0.10 nm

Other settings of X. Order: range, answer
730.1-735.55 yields 4.78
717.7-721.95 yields 4.88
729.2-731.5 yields 4.83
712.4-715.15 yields 4.87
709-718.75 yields 4.91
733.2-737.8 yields 4.77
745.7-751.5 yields 4.81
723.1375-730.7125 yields 4.88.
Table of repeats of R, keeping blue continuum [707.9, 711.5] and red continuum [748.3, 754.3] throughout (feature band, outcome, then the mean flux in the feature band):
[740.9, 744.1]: -0.033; 4.86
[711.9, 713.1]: 0.006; 4.88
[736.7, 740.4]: 0.034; 4.77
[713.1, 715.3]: 0.021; 4.85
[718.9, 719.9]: -0.011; 4.93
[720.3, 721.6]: 0.022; 4.79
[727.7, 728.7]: -0.037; 5.03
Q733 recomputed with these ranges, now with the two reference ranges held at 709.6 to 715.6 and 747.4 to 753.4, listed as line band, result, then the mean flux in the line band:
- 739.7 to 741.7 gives 0.013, 4.78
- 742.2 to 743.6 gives -0.030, 4.91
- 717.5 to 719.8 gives 0.002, 4.86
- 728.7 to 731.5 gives 0.005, 4.83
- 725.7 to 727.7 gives 0.022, 4.8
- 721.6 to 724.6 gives -0.016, 4.89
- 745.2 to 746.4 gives 0.046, 4.62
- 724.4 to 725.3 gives -0.019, 4.96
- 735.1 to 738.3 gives 0.032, 4.77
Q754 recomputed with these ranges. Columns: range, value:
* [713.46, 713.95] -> 4.95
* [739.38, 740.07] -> 4.92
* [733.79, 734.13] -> 4.72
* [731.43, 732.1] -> 4.63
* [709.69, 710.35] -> 4.92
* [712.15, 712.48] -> 4.76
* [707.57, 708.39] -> 4.99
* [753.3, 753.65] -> 5.07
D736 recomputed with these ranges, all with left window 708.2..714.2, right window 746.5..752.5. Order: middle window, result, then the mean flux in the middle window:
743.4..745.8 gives 0.00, 4.82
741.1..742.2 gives 0.02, 4.77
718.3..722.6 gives 0.02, 4.88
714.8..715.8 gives 0.02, 4.84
